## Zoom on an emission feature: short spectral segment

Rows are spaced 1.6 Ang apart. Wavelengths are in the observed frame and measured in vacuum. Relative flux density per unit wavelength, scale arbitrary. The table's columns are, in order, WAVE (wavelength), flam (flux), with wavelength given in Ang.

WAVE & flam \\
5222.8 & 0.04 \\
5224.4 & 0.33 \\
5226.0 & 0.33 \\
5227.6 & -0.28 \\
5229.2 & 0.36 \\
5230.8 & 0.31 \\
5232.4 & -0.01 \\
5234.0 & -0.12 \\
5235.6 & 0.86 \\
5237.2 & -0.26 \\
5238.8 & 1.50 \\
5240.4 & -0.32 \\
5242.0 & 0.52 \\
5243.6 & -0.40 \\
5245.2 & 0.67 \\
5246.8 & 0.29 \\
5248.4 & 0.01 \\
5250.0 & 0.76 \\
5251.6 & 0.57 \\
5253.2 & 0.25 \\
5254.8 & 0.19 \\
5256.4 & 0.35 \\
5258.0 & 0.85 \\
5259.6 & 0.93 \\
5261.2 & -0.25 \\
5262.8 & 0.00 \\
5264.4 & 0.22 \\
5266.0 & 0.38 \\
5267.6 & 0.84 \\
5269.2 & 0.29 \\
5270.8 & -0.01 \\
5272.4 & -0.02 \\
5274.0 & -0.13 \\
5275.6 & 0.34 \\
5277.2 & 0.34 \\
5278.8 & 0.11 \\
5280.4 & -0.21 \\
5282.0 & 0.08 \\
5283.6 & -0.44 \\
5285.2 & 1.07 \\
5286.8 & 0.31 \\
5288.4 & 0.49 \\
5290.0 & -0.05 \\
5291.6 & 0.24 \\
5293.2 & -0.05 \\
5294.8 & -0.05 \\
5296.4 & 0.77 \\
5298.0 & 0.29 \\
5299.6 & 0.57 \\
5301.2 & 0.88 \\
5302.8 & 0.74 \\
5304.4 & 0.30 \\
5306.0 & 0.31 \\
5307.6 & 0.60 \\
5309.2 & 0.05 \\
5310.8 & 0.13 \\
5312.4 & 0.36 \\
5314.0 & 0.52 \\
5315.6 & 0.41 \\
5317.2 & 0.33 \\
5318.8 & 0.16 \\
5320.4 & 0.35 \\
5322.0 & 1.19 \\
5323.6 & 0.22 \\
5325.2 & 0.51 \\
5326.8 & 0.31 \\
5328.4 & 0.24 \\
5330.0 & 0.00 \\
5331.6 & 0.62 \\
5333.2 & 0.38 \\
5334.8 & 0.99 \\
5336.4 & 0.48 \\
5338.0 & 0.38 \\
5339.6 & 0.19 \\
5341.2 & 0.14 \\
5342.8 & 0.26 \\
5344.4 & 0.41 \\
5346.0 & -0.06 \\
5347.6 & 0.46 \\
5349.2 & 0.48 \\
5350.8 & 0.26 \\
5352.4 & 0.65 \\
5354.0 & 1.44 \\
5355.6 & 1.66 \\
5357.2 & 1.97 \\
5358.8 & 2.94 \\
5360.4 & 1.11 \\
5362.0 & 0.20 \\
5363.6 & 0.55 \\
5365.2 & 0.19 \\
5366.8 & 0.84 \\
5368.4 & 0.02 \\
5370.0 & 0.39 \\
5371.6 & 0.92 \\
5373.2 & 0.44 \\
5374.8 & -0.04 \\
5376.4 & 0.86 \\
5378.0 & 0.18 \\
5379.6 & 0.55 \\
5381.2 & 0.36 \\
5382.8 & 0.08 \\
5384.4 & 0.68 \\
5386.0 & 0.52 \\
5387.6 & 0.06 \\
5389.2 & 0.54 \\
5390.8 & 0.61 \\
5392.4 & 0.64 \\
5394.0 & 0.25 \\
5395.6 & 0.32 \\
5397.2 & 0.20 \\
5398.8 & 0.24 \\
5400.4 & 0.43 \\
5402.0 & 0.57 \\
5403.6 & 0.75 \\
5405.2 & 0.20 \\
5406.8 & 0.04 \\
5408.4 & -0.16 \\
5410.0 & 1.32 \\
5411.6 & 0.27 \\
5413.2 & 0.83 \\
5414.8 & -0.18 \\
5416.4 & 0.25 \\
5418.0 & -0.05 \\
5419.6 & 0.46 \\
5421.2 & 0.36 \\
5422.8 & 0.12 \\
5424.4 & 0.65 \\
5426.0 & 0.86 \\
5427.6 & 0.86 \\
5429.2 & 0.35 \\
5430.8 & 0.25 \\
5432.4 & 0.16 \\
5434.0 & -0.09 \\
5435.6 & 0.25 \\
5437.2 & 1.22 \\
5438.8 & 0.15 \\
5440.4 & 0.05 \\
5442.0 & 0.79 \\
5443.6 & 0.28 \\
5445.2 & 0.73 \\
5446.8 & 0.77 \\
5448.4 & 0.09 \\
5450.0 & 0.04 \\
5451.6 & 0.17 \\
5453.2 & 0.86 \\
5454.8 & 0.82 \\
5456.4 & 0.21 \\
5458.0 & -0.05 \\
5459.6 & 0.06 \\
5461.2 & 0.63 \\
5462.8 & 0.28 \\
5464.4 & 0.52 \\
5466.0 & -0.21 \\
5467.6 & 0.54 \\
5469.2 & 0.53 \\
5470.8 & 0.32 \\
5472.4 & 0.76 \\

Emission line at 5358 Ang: [O II]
